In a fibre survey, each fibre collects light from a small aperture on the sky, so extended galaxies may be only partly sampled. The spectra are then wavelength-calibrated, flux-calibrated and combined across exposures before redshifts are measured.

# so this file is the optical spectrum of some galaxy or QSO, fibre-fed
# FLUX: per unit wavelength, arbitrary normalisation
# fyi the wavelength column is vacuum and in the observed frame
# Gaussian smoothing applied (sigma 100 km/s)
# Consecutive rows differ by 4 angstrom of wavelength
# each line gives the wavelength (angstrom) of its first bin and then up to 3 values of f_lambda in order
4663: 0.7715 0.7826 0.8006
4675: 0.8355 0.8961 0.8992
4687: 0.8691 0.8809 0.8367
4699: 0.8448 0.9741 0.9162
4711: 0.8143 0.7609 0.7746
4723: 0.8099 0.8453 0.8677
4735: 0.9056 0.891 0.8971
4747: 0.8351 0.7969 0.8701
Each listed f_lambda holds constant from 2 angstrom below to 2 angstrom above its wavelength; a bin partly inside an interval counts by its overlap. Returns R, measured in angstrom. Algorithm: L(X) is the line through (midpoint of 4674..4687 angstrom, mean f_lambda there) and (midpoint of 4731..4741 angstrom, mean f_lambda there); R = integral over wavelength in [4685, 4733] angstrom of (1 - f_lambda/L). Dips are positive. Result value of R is 2.0 angstrom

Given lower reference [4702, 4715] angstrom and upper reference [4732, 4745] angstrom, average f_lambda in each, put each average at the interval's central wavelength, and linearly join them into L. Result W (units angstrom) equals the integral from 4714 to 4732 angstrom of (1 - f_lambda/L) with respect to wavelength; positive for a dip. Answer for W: 1.49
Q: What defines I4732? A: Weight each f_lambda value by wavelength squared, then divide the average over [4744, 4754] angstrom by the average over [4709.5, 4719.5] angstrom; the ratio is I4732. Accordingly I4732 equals 1.07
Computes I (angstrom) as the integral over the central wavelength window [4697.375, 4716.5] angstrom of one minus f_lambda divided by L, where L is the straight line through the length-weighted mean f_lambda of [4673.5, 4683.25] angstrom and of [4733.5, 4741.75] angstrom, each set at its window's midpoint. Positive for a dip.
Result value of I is 0.4 angstrom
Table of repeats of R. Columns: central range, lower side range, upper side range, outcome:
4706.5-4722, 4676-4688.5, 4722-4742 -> 1.2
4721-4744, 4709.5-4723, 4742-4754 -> -1.5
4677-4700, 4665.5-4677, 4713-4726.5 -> -2.1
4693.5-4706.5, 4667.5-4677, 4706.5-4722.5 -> -1.3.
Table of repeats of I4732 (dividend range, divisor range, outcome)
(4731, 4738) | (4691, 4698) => 1.07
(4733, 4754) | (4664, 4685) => 1.06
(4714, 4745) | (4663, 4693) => 1.02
